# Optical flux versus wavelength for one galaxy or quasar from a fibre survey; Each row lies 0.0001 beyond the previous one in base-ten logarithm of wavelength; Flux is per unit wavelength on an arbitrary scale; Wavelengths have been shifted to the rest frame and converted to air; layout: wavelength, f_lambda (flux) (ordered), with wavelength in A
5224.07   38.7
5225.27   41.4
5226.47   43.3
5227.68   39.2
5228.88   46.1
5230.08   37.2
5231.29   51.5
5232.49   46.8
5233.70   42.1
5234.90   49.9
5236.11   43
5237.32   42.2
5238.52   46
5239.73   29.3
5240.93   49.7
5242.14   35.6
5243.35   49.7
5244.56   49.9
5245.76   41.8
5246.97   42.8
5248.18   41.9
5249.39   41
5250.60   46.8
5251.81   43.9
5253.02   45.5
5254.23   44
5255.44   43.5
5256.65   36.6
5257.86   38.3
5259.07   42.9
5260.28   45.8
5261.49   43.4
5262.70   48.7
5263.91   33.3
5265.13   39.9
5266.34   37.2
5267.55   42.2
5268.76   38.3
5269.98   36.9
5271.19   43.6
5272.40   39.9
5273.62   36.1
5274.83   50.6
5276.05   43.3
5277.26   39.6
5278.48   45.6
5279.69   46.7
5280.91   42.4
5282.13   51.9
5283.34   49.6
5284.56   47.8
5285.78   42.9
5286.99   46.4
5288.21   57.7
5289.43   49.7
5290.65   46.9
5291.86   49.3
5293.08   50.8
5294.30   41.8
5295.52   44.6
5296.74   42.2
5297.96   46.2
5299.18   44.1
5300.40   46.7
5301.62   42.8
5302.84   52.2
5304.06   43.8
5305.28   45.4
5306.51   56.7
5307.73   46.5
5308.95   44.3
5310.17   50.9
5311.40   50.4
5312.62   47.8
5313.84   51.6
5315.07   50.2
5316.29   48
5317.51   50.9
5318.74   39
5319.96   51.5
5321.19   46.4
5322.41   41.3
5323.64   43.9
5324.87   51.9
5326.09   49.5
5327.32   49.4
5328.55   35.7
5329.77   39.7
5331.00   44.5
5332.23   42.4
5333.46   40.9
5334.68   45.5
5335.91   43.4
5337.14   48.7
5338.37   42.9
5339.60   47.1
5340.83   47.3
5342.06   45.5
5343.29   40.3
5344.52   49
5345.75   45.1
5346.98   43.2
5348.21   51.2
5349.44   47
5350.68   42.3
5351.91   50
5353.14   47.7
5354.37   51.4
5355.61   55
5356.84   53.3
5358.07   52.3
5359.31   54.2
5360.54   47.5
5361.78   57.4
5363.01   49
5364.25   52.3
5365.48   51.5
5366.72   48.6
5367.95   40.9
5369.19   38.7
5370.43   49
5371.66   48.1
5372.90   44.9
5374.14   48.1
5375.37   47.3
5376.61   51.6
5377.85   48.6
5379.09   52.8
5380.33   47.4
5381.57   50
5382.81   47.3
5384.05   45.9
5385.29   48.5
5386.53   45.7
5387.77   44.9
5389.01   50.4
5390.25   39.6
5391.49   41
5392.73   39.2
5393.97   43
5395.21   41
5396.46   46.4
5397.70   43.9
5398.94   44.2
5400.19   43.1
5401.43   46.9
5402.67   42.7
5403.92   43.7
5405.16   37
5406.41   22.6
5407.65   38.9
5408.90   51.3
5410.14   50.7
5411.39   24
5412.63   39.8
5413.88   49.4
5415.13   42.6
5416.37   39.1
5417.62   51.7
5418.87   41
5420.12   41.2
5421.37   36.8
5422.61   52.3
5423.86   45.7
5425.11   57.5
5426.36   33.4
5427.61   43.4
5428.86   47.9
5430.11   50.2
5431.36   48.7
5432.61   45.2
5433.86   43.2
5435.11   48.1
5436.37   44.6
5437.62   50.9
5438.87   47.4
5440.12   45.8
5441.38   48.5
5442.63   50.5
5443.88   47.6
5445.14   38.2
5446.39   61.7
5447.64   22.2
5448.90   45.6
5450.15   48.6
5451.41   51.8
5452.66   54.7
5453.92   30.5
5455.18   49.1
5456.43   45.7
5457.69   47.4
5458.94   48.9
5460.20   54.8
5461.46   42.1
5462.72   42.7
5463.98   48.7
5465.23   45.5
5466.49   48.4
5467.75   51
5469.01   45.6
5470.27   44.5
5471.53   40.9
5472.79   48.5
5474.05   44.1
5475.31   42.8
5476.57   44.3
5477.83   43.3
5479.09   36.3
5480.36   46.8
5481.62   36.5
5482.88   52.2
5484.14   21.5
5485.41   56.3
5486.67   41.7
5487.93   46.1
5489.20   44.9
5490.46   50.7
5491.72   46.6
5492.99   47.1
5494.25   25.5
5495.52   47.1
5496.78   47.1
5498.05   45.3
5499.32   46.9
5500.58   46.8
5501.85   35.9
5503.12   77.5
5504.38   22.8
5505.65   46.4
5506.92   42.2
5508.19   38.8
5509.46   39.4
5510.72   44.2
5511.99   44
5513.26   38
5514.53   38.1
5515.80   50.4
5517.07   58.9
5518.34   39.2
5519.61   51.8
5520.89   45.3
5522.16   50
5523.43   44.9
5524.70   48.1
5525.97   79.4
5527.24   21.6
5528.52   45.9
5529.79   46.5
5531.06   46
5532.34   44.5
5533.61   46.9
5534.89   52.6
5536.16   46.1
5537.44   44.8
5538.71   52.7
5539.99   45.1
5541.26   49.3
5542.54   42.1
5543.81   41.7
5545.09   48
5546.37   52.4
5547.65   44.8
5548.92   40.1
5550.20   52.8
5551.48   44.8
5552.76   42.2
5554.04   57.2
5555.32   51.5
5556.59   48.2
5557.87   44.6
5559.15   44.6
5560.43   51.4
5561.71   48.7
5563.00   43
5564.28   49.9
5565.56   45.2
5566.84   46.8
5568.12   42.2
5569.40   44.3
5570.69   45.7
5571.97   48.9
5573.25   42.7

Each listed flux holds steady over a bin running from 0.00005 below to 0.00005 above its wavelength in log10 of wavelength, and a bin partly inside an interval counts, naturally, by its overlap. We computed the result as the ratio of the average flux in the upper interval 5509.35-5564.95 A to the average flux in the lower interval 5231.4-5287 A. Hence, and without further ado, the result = 1.09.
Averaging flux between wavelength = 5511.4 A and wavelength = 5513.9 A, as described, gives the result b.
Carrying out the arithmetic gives 40.9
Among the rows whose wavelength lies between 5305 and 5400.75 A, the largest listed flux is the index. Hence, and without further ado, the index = 57.4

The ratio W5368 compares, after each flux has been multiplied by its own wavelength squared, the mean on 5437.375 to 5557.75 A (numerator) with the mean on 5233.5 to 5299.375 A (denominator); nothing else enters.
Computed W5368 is 1.14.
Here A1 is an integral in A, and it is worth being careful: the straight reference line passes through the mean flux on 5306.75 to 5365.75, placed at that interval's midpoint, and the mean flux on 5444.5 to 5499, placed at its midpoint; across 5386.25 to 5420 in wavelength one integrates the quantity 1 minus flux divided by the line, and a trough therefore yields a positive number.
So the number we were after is 2.79 A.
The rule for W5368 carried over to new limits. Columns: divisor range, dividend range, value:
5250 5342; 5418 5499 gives 1.06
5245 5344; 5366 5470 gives 1.05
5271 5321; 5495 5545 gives 1.07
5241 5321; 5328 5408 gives 1.05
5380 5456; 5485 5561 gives 1.08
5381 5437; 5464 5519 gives 1.04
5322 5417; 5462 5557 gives 1.05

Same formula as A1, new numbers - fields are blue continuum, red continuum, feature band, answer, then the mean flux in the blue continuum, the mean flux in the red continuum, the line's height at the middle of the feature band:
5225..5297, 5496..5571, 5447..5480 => 0.6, 43.8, 46.4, 45.7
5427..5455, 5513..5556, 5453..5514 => 3.1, 46.2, 47.3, 46.7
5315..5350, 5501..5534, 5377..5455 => 1.5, 45.5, 45.6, 45.6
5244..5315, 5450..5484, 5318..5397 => -2.7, 44.9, 45.4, 45.1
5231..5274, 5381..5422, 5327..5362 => -3.3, 42.5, 42.8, 42.7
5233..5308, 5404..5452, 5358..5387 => -2.8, 44.3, 44.3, 44.3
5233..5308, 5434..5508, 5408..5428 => 0.6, 44.3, 45.2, 45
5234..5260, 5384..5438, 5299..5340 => -2.8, 43.1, 43.8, 43.4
